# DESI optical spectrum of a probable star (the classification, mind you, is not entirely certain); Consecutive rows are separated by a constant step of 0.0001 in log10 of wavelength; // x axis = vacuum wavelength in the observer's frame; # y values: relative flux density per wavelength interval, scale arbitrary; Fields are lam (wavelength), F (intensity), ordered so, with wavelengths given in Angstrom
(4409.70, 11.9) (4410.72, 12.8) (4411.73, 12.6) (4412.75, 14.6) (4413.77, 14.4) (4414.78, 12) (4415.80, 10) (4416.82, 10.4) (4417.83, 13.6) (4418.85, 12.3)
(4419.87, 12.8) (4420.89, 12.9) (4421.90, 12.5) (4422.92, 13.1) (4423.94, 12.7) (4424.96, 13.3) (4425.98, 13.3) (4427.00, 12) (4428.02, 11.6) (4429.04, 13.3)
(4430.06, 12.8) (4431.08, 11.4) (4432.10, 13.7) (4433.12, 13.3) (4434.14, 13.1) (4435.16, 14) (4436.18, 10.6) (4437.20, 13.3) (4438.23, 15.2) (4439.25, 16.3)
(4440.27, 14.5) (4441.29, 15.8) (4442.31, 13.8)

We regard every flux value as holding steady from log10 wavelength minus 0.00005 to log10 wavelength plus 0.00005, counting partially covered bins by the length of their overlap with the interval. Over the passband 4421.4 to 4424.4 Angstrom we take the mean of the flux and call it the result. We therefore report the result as 12.8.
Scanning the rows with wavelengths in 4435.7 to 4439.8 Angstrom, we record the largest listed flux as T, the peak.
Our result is 16.3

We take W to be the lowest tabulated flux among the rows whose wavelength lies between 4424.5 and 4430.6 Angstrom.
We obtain 11.6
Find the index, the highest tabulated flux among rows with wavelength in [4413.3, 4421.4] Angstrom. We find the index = 14.4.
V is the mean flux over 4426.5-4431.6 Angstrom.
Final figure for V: 12.2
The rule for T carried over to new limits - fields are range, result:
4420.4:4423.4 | 13.1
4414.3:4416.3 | 12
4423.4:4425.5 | 13.3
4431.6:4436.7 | 14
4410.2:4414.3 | 14.6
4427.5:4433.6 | 13.7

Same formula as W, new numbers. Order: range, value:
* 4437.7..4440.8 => 14.5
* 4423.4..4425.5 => 12.7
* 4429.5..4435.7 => 11.4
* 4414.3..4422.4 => 10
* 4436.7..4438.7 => 13.3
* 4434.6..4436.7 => 10.6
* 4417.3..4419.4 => 12.3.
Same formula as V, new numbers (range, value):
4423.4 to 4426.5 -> 13.1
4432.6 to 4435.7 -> 13.5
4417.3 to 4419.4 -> 12.9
